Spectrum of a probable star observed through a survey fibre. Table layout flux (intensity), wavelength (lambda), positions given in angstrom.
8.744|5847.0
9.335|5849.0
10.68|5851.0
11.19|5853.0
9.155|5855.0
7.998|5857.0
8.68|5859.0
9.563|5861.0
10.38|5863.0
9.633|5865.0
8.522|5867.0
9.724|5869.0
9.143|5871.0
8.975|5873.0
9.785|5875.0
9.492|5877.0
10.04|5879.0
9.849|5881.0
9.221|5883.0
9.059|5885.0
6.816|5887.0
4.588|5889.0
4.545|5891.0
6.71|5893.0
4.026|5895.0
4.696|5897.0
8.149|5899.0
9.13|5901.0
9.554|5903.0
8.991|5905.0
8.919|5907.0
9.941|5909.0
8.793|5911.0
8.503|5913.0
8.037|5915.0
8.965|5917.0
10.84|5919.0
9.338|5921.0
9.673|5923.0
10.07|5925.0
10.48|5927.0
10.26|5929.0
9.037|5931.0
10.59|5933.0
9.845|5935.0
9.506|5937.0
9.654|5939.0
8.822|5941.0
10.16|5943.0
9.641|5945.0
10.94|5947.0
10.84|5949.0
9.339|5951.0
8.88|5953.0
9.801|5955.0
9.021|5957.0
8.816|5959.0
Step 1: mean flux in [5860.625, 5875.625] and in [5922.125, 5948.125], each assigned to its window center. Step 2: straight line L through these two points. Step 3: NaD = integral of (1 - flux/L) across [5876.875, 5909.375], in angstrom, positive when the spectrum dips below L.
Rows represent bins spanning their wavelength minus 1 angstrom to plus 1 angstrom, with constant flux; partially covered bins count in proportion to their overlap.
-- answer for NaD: 6.2 angstrom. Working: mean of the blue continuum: 9.45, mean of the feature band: 7.78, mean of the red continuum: 9.9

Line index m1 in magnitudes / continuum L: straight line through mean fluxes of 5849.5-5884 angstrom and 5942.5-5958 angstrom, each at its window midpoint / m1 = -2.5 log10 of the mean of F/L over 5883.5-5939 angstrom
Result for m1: 0.14 mag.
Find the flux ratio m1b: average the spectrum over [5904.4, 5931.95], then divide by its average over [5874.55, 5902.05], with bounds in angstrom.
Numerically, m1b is 1.3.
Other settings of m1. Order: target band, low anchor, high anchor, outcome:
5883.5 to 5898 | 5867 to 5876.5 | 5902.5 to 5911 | 0.494 mag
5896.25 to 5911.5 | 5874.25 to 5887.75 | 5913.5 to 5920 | 0.078 mag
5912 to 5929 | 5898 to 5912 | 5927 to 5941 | -0.008 mag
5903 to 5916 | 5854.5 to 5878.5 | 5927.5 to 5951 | 0.086 mag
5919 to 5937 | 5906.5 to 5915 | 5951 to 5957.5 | -0.100 mag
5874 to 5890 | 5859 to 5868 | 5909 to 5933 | 0.103 mag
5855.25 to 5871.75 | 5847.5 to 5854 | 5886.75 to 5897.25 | -0.069 mag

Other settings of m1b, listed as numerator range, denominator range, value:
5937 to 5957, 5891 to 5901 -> 1.60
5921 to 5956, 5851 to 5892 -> 1.11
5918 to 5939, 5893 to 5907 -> 1.33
